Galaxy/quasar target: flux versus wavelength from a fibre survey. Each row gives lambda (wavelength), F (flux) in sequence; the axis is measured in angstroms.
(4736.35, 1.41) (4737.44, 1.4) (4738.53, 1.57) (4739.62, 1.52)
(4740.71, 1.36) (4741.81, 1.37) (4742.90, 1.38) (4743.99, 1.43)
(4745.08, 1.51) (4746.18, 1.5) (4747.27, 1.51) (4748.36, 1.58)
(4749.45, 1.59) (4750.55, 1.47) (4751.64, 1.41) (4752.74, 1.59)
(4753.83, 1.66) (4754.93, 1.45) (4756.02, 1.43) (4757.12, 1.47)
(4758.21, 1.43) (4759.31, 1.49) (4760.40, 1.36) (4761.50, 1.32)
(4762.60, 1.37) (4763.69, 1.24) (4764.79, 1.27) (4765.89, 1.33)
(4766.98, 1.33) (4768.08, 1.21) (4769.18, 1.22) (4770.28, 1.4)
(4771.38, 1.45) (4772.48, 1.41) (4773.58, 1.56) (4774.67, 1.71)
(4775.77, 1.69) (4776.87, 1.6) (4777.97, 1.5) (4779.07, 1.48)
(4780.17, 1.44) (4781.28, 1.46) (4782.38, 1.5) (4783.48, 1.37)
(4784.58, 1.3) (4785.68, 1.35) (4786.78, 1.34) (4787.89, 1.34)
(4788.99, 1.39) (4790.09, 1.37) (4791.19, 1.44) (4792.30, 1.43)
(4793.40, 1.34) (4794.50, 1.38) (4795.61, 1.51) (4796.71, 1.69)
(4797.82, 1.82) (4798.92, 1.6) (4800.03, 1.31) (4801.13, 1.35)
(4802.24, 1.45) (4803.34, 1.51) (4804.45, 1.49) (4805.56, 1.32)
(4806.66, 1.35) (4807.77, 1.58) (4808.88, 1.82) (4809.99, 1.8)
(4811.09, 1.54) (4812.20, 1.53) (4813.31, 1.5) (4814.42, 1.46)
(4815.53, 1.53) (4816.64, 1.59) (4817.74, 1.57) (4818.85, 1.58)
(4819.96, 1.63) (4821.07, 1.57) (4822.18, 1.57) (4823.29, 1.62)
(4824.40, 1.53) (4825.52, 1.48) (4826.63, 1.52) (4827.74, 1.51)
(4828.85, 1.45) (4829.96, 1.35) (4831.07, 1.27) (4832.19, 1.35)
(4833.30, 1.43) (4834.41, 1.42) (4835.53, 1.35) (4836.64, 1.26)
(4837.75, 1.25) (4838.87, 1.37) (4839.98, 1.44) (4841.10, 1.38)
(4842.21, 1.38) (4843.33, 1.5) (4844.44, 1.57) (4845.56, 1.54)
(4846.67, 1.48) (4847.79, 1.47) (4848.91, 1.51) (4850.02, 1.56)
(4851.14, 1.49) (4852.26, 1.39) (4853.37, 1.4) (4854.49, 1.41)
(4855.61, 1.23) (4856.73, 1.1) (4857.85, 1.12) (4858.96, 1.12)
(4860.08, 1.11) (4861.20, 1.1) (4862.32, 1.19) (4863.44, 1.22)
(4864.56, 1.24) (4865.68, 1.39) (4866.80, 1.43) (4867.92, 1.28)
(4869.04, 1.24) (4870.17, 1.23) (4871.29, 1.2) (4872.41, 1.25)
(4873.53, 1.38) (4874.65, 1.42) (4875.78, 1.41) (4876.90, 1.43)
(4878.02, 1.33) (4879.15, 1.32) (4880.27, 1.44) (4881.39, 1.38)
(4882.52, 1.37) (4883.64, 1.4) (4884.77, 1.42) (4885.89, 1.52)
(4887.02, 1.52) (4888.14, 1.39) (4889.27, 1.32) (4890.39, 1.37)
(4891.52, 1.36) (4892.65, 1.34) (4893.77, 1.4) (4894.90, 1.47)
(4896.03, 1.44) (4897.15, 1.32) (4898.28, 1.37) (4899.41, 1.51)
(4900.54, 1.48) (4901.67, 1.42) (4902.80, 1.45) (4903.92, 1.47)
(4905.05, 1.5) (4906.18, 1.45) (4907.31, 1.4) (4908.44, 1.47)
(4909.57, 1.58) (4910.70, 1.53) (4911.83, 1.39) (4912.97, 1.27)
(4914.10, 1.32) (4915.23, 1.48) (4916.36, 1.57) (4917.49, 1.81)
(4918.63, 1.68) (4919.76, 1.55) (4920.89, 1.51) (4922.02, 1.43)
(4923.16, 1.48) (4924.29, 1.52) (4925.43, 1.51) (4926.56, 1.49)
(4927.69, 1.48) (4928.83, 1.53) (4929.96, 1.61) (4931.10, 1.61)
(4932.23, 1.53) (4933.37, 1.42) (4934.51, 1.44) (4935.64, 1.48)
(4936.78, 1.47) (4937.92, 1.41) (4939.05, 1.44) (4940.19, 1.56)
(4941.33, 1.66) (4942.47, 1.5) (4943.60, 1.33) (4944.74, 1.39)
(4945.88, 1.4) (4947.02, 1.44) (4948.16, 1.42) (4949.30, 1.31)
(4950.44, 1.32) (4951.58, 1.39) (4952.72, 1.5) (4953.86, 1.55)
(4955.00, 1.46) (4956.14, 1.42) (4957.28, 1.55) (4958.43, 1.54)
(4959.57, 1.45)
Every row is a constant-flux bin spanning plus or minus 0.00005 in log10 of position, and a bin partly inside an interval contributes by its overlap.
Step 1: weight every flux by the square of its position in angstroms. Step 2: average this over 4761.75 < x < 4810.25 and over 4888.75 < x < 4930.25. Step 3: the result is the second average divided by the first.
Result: 1.1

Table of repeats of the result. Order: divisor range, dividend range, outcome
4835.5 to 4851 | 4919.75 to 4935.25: 1.08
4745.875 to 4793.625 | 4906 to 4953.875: 1.10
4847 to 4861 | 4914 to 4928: 1.19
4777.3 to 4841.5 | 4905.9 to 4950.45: 1.06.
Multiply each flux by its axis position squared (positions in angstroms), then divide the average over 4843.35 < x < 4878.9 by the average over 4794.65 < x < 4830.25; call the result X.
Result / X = 0.89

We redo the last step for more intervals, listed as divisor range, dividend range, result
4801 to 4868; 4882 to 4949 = 1.06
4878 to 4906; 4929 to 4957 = 1.06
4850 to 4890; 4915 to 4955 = 1.16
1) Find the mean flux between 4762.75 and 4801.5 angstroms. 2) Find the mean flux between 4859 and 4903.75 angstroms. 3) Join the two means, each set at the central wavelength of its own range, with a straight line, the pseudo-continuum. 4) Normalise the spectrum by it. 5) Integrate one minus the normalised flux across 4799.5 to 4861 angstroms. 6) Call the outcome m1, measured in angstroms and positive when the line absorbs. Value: -2.1 angstroms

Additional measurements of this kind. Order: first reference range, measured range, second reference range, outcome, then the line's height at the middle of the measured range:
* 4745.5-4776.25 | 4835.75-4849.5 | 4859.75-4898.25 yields -0.5 angstroms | 1.37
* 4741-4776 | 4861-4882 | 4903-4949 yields 2.3 angstroms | 1.47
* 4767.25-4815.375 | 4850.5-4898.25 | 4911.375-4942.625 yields 5.1 angstroms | 1.49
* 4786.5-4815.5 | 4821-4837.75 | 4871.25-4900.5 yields 0.3 angstroms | 1.46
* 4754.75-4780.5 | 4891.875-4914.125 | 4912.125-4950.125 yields 0.6 angstroms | 1.47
